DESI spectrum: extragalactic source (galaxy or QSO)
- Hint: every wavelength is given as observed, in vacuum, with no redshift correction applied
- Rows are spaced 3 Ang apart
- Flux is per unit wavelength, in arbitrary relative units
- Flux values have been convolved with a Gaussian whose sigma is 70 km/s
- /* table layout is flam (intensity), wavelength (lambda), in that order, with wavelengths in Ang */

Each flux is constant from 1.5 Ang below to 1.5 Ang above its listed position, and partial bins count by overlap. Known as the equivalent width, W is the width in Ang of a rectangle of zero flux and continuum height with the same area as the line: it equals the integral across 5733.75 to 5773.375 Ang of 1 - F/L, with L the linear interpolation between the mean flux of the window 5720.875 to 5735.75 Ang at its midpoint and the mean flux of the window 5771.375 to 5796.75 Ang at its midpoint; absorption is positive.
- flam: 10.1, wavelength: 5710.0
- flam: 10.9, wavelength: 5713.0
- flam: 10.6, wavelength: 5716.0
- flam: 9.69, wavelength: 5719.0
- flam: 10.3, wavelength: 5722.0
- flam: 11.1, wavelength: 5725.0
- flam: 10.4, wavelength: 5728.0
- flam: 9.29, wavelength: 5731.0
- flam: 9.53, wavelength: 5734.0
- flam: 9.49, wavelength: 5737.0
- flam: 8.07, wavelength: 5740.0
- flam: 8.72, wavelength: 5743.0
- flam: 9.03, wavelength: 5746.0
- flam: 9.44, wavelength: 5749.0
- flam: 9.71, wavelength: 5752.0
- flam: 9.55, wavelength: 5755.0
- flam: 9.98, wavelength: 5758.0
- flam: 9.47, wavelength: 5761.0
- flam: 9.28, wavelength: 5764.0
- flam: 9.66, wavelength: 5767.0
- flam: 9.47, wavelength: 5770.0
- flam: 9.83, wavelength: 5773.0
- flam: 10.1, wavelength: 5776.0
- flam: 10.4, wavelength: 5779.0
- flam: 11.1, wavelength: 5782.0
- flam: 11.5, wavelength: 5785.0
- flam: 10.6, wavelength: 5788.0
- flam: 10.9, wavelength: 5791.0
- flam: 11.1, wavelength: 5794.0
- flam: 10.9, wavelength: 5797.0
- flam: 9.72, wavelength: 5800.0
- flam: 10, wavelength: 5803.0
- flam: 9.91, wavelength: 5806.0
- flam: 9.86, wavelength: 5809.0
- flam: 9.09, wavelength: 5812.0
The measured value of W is 3.90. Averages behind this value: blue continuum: 10.1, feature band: 9.36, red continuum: 10.7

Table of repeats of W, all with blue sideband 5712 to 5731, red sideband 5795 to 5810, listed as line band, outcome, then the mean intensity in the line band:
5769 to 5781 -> 0.23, 10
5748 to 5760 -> 0.71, 9.67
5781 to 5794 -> -1.10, 11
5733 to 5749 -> 2.06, 8.99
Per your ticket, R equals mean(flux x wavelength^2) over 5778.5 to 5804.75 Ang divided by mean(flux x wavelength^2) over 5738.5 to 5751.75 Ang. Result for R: 1.2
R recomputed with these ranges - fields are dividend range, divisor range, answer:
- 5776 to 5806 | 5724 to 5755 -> 1.14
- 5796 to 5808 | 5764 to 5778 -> 1.05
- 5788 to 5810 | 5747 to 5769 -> 1.10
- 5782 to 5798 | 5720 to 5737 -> 1.12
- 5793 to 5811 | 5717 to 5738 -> 1.05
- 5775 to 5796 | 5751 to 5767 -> 1.14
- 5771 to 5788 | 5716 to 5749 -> 1.12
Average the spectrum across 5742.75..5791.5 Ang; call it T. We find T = 9.94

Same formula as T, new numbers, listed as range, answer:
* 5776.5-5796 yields 10.9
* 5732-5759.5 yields 9.28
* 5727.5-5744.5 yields 9.18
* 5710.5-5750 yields 9.75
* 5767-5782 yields 10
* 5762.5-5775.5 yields 9.6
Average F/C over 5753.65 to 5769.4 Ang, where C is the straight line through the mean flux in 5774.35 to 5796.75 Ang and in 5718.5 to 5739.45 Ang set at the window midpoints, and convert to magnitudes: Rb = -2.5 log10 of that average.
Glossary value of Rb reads 0.09 mag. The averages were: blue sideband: 9.9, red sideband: 10.8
